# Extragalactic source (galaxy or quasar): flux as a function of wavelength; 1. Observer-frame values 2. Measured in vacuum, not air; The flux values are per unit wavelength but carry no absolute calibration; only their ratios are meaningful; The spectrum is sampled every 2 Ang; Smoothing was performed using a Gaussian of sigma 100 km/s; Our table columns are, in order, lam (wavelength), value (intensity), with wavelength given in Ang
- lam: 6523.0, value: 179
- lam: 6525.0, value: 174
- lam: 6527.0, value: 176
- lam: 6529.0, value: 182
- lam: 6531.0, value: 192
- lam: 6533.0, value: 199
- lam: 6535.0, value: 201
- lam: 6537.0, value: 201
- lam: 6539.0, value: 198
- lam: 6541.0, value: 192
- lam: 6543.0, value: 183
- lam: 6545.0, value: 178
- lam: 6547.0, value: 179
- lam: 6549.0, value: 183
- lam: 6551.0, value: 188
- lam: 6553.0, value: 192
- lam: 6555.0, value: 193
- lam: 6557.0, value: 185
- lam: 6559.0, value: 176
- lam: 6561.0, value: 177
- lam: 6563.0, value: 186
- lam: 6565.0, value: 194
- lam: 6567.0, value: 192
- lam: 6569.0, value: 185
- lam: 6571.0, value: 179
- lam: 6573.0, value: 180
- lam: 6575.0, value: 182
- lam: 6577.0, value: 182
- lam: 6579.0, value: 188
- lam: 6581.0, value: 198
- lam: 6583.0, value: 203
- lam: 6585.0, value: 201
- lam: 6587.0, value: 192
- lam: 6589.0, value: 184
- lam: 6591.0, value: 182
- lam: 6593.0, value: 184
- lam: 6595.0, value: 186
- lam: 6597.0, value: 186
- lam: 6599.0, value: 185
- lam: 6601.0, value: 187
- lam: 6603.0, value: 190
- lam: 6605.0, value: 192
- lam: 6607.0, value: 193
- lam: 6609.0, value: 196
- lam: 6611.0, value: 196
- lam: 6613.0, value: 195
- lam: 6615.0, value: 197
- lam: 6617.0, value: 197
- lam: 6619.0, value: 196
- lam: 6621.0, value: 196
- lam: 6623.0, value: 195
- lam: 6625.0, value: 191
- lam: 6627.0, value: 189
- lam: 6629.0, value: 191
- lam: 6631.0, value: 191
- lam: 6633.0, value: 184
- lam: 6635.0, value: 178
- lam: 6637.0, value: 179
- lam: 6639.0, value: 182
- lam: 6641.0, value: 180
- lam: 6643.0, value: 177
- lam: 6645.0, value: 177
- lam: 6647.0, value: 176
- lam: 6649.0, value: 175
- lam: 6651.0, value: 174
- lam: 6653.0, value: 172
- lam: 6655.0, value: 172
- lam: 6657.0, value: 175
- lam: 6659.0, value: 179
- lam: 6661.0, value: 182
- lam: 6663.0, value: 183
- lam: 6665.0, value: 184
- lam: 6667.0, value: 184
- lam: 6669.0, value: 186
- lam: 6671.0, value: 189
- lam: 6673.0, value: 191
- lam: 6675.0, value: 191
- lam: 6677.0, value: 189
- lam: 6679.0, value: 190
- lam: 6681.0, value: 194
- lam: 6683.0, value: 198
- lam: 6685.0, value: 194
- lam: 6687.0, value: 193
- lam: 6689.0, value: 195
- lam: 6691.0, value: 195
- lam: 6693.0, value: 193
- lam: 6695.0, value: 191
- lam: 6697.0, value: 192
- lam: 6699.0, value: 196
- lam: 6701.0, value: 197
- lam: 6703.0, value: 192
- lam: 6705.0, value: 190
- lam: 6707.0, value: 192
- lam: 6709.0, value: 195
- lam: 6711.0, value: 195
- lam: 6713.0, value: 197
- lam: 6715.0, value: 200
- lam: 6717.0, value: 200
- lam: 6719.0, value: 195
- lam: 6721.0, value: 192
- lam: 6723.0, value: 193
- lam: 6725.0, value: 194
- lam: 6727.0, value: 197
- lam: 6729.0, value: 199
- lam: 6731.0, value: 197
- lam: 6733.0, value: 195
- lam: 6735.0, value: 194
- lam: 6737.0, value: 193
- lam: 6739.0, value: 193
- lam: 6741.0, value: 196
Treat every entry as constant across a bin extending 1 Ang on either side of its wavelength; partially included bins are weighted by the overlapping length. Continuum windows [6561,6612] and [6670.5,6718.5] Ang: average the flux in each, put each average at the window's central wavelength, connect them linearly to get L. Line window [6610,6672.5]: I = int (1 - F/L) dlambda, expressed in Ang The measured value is 2.2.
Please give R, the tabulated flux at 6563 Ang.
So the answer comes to 186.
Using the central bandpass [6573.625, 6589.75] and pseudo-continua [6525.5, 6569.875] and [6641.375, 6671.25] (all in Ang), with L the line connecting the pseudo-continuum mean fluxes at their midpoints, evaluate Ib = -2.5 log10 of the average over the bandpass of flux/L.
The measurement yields -0.04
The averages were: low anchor 188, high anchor 179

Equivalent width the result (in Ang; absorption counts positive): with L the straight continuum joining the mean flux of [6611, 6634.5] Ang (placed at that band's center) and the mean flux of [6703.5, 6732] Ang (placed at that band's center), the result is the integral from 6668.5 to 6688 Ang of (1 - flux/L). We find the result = 0.3 Ang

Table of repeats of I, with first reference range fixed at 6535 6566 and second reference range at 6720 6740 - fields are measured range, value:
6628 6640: 0.42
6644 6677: 1.90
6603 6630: -0.55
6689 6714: -0.03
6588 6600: 0.30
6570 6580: 0.33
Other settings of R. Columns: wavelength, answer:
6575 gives 182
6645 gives 177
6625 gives 191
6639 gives 182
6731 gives 197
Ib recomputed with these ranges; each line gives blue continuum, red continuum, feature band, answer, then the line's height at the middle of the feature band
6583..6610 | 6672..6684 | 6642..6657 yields 0.10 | 191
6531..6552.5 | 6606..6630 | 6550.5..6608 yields 0.03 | 192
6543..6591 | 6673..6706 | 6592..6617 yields -0.01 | 189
